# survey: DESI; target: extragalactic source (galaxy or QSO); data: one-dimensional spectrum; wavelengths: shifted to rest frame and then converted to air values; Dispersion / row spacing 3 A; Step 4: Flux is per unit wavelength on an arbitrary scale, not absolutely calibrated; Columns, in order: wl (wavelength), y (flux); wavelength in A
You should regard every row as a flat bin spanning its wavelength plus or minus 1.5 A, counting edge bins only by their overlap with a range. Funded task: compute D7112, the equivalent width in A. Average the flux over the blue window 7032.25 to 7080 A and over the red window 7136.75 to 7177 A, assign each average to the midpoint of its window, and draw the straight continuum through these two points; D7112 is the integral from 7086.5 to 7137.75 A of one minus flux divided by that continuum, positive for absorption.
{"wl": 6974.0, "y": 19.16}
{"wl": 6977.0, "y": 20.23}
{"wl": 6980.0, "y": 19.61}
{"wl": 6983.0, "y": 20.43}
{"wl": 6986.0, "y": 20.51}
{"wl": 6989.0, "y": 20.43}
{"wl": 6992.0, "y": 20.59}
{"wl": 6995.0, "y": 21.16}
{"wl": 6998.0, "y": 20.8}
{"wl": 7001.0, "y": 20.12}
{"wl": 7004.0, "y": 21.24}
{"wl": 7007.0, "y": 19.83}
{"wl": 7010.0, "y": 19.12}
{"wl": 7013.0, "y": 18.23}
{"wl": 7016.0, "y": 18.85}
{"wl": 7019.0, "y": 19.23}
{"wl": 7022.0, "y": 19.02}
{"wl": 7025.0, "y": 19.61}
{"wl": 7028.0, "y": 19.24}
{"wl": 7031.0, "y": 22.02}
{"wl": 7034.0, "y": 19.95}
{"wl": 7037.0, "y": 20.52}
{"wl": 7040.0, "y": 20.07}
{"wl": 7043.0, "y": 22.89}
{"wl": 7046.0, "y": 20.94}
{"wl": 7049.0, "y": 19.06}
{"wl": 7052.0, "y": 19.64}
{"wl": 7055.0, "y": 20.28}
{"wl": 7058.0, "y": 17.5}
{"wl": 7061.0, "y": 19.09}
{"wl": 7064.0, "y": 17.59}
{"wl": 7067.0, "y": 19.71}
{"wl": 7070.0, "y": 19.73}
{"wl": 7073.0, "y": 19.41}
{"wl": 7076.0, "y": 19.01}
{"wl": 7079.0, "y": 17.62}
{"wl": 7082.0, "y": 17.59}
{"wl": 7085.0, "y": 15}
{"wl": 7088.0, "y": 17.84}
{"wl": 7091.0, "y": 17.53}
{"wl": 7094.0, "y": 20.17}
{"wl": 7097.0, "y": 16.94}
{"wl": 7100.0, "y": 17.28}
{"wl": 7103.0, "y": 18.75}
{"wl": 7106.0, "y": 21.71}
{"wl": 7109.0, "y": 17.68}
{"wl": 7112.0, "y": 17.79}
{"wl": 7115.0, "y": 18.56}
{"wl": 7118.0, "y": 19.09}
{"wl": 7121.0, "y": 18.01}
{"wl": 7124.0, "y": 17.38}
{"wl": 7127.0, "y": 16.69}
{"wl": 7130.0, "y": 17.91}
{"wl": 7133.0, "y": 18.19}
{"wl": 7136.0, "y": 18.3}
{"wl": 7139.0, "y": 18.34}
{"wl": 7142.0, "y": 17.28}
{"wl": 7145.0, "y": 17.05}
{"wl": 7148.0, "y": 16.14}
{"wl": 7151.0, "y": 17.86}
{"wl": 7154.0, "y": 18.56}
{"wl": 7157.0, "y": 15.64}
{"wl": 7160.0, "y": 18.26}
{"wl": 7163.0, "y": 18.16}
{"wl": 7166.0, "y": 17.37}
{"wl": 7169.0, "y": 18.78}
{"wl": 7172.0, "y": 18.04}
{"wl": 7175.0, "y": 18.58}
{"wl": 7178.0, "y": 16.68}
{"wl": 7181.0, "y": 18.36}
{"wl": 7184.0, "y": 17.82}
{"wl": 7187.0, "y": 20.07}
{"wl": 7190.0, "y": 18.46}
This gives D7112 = 0.9 A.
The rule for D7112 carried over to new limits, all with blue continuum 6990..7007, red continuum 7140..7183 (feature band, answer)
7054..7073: 0.5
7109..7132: 0.6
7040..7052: -0.5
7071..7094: 1.4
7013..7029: 0.9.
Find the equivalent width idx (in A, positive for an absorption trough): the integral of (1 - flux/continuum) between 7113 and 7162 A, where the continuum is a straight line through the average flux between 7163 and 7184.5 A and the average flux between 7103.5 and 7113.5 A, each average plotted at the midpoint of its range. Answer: 2.2 A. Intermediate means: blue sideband 19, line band 17.7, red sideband 18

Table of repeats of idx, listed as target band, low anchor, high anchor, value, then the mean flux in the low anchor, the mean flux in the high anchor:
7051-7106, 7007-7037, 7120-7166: 0.5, 19.5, 17.6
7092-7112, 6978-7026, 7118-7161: -0.5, 19.9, 17.6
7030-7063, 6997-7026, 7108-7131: -1.9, 19.6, 17.9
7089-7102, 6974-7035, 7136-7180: 0.4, 20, 17.7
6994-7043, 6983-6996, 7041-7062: 0.7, 20.6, 19.9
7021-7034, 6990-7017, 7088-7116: -0.2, 20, 18.5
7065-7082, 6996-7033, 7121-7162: -0.2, 19.8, 17.5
